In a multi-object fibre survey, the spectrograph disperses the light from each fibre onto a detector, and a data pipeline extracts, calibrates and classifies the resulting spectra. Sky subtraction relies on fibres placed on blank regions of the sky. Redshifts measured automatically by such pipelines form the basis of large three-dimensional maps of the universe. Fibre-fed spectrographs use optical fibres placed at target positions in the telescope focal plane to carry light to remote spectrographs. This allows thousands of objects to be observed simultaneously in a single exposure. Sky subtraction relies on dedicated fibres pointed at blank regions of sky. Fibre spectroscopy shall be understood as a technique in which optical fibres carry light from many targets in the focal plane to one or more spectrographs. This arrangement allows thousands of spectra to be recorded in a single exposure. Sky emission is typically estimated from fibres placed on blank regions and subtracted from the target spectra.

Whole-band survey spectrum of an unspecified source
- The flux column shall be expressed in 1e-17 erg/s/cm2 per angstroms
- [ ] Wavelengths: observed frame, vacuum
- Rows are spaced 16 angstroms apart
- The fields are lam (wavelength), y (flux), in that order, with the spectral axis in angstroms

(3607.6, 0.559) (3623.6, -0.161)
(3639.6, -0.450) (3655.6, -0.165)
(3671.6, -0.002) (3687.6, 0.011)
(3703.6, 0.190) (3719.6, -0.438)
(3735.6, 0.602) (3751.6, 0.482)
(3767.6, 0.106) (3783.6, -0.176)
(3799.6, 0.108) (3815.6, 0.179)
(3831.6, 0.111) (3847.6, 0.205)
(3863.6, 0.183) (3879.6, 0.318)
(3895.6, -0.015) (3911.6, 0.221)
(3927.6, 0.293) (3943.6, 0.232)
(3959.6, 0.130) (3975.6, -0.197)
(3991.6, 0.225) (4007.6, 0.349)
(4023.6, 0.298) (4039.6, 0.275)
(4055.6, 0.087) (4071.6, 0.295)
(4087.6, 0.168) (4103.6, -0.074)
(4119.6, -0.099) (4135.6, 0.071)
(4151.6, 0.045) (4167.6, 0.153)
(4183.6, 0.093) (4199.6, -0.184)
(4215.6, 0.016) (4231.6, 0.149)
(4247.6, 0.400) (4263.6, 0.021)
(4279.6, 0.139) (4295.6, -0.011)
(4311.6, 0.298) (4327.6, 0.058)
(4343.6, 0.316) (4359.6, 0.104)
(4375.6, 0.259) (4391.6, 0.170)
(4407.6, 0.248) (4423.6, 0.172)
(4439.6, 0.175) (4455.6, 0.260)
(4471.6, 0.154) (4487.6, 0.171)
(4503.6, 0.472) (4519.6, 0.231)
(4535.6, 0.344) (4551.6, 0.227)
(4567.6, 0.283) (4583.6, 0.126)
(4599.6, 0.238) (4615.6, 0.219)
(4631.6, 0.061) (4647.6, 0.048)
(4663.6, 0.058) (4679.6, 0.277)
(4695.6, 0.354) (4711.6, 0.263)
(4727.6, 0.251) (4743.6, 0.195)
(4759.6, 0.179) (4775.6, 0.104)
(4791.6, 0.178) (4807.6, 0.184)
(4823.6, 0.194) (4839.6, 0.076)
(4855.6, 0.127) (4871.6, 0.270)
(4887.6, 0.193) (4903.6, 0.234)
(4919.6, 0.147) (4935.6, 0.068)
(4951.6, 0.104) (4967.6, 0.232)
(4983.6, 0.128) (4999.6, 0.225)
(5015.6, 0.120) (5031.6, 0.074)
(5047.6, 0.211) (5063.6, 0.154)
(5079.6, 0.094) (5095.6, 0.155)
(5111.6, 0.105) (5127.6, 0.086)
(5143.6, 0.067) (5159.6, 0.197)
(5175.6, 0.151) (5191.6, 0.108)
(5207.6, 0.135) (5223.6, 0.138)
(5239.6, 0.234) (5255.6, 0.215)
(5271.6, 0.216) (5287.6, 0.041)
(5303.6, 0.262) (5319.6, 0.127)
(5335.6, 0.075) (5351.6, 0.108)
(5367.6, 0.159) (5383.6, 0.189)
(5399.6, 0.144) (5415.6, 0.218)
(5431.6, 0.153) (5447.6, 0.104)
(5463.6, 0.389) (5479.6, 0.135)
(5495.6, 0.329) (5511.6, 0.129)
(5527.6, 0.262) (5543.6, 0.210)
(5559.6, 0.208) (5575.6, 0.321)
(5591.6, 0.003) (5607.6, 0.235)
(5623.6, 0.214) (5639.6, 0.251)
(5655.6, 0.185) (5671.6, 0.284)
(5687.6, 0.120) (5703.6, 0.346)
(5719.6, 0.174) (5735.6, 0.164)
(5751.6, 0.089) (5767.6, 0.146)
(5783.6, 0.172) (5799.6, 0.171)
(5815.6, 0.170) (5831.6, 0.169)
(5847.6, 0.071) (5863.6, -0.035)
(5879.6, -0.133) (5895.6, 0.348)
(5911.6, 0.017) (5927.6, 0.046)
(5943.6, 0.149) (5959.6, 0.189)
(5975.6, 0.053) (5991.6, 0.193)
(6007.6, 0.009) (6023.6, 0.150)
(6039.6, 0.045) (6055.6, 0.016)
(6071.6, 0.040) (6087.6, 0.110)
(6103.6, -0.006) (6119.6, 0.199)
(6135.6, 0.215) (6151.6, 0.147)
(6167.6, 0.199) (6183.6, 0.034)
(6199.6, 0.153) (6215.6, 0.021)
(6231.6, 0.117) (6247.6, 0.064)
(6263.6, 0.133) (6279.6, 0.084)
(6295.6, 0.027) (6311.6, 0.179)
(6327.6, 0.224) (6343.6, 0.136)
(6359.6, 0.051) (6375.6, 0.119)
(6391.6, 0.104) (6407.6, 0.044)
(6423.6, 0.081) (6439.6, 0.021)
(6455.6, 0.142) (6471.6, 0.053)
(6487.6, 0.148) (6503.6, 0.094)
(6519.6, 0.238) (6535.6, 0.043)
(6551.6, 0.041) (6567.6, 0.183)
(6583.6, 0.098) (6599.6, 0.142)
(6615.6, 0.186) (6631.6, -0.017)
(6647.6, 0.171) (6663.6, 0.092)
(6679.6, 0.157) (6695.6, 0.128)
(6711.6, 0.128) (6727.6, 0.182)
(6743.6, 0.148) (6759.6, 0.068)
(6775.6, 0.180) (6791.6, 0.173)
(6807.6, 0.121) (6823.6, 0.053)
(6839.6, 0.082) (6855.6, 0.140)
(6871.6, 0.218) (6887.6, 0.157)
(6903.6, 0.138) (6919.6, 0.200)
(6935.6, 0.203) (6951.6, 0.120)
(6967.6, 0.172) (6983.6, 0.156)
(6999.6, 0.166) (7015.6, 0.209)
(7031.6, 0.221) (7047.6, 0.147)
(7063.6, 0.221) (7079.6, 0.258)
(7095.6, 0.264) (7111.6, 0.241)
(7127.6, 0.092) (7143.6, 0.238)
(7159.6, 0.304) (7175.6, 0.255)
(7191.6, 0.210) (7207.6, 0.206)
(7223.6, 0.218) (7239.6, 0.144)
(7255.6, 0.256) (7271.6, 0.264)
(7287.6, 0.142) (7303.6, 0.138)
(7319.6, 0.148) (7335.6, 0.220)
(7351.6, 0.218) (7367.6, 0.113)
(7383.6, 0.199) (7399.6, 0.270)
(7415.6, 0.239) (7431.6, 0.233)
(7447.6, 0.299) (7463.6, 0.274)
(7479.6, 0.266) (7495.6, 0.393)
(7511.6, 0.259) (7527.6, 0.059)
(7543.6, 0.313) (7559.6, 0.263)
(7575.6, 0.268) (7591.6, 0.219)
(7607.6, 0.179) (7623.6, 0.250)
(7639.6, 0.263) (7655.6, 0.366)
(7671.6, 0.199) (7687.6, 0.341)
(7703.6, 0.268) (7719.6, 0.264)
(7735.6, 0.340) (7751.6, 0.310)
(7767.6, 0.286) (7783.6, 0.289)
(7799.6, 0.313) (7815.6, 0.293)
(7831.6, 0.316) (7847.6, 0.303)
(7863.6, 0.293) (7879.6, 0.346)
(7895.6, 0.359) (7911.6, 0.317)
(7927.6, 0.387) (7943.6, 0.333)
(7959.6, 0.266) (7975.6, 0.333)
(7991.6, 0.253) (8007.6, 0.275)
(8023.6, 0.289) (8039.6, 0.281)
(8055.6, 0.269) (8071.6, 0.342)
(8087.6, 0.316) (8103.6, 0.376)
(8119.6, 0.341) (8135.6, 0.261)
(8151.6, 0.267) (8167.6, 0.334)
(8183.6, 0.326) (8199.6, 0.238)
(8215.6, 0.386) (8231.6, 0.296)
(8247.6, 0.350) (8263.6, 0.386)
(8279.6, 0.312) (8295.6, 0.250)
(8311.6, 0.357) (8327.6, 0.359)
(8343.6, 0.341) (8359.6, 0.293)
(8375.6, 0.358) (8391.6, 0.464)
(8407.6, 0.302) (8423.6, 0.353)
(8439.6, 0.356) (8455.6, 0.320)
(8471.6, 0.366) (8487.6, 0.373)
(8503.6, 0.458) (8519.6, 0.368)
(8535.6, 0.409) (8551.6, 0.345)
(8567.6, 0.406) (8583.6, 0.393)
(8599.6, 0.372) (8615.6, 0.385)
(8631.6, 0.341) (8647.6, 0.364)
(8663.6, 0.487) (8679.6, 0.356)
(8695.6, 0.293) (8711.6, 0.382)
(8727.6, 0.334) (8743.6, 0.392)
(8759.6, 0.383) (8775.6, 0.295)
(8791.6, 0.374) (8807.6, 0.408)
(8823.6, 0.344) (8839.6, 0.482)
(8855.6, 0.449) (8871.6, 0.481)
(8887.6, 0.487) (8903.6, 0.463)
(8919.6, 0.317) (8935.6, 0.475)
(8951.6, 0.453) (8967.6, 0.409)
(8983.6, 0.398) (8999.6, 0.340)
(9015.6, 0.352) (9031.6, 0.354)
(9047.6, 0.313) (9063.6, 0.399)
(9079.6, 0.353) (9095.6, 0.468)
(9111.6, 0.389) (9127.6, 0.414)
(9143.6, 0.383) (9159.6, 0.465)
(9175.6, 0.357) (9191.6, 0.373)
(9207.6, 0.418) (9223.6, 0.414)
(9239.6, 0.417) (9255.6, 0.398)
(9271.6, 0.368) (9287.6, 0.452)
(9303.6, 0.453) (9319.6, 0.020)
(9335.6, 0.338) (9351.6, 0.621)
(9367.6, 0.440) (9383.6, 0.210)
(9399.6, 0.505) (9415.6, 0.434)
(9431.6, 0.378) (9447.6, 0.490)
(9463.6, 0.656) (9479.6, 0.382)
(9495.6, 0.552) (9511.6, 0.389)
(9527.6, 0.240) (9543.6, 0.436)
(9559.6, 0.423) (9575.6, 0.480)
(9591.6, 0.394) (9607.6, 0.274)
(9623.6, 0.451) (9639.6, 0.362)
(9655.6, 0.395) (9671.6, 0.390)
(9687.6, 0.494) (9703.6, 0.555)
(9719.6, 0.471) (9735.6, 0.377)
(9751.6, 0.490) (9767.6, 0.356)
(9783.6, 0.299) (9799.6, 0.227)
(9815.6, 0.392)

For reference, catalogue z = 0.857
